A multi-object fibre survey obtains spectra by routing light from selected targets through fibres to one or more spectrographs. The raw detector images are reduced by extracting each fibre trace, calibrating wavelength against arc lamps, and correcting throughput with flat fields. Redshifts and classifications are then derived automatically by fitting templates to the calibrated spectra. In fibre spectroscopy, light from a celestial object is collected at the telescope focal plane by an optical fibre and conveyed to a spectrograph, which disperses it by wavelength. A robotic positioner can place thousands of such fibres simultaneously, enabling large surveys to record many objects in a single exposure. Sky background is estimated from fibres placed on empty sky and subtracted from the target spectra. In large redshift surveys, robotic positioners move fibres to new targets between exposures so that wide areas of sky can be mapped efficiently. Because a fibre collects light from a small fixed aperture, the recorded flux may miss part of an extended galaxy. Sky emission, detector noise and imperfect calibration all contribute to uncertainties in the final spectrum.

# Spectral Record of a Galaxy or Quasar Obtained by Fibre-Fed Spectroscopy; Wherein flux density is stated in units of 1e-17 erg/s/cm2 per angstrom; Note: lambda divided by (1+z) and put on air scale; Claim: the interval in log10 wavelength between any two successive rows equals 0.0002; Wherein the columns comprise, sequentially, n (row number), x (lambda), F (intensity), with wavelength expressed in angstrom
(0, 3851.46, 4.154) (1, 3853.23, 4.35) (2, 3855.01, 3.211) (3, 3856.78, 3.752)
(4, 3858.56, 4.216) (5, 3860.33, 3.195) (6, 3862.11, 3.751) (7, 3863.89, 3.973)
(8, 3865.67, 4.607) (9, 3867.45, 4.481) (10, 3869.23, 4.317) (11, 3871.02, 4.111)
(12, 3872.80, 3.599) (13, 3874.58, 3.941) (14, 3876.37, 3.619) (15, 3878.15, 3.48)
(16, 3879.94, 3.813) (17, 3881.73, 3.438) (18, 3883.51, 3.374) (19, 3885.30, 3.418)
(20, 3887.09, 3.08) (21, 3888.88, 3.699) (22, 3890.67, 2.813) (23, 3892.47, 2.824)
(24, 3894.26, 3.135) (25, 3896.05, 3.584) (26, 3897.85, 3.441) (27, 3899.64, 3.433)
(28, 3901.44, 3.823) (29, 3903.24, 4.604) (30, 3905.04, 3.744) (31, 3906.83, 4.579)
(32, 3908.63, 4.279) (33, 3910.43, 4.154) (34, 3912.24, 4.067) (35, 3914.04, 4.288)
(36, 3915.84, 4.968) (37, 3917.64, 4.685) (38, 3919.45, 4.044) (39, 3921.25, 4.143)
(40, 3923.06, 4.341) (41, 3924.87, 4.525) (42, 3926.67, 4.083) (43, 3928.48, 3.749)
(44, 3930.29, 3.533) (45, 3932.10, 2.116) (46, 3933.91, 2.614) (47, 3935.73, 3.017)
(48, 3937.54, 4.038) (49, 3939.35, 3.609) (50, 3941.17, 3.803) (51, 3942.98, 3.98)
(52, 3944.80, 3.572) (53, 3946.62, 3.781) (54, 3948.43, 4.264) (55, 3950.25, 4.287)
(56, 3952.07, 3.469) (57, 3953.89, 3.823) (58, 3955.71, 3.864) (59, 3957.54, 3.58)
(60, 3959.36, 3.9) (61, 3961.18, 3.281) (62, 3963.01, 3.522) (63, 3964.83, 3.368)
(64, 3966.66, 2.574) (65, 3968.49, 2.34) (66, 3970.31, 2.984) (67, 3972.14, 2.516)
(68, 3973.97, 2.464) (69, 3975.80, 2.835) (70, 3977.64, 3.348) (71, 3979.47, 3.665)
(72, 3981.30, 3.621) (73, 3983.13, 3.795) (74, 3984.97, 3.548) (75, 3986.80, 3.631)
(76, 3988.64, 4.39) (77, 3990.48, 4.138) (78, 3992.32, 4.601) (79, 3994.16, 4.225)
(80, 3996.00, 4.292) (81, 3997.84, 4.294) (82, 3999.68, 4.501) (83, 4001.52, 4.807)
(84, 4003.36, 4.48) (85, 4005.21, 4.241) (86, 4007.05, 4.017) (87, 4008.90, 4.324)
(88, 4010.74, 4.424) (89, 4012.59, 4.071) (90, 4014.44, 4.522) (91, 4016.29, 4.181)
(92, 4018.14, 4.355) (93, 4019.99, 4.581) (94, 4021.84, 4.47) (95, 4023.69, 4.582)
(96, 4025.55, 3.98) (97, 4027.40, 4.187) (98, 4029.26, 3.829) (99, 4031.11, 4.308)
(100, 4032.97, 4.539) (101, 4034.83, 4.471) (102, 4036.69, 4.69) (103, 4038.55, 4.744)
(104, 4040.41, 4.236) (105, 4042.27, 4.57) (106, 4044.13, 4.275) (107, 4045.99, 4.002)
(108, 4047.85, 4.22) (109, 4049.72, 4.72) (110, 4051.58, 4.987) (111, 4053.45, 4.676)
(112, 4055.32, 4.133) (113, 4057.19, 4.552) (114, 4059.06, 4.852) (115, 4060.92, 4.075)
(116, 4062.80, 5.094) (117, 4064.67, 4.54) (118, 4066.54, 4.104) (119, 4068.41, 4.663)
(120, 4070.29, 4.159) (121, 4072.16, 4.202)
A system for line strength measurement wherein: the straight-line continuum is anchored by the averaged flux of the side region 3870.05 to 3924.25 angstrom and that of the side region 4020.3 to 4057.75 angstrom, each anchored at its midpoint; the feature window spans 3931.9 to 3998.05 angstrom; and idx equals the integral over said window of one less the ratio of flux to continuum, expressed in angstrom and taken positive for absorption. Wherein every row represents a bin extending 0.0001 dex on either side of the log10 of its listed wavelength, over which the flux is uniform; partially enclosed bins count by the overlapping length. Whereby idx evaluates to 8.9 angstrom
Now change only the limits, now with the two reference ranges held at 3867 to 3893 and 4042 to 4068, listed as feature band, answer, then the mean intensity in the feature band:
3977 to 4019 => 0.43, 4.16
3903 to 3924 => -3.07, 4.32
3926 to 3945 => 2.08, 3.45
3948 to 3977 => 5.12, 3.3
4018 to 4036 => 0.05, 4.33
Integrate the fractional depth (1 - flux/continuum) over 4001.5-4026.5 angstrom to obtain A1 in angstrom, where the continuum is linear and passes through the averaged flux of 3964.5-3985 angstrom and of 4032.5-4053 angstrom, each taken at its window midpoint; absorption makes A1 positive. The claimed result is -3.0 angstrom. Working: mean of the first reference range 3.06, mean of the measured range 4.34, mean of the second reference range 4.5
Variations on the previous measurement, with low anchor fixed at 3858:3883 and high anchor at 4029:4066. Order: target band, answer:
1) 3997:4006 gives -0.3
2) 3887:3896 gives 1.8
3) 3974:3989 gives 2.7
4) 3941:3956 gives 1.0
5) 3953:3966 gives 1.8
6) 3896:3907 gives 0.3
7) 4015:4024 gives -0.1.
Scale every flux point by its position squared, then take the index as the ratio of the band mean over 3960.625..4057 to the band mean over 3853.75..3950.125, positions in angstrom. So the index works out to 1.13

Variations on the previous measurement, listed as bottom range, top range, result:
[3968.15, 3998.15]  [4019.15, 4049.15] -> 1.25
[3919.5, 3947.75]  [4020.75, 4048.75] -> 1.24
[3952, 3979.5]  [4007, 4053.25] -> 1.42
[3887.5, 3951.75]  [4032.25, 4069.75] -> 1.26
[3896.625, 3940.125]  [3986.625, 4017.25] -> 1.15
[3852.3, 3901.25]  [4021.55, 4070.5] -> 1.32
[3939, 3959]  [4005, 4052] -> 1.19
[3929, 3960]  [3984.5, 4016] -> 1.22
